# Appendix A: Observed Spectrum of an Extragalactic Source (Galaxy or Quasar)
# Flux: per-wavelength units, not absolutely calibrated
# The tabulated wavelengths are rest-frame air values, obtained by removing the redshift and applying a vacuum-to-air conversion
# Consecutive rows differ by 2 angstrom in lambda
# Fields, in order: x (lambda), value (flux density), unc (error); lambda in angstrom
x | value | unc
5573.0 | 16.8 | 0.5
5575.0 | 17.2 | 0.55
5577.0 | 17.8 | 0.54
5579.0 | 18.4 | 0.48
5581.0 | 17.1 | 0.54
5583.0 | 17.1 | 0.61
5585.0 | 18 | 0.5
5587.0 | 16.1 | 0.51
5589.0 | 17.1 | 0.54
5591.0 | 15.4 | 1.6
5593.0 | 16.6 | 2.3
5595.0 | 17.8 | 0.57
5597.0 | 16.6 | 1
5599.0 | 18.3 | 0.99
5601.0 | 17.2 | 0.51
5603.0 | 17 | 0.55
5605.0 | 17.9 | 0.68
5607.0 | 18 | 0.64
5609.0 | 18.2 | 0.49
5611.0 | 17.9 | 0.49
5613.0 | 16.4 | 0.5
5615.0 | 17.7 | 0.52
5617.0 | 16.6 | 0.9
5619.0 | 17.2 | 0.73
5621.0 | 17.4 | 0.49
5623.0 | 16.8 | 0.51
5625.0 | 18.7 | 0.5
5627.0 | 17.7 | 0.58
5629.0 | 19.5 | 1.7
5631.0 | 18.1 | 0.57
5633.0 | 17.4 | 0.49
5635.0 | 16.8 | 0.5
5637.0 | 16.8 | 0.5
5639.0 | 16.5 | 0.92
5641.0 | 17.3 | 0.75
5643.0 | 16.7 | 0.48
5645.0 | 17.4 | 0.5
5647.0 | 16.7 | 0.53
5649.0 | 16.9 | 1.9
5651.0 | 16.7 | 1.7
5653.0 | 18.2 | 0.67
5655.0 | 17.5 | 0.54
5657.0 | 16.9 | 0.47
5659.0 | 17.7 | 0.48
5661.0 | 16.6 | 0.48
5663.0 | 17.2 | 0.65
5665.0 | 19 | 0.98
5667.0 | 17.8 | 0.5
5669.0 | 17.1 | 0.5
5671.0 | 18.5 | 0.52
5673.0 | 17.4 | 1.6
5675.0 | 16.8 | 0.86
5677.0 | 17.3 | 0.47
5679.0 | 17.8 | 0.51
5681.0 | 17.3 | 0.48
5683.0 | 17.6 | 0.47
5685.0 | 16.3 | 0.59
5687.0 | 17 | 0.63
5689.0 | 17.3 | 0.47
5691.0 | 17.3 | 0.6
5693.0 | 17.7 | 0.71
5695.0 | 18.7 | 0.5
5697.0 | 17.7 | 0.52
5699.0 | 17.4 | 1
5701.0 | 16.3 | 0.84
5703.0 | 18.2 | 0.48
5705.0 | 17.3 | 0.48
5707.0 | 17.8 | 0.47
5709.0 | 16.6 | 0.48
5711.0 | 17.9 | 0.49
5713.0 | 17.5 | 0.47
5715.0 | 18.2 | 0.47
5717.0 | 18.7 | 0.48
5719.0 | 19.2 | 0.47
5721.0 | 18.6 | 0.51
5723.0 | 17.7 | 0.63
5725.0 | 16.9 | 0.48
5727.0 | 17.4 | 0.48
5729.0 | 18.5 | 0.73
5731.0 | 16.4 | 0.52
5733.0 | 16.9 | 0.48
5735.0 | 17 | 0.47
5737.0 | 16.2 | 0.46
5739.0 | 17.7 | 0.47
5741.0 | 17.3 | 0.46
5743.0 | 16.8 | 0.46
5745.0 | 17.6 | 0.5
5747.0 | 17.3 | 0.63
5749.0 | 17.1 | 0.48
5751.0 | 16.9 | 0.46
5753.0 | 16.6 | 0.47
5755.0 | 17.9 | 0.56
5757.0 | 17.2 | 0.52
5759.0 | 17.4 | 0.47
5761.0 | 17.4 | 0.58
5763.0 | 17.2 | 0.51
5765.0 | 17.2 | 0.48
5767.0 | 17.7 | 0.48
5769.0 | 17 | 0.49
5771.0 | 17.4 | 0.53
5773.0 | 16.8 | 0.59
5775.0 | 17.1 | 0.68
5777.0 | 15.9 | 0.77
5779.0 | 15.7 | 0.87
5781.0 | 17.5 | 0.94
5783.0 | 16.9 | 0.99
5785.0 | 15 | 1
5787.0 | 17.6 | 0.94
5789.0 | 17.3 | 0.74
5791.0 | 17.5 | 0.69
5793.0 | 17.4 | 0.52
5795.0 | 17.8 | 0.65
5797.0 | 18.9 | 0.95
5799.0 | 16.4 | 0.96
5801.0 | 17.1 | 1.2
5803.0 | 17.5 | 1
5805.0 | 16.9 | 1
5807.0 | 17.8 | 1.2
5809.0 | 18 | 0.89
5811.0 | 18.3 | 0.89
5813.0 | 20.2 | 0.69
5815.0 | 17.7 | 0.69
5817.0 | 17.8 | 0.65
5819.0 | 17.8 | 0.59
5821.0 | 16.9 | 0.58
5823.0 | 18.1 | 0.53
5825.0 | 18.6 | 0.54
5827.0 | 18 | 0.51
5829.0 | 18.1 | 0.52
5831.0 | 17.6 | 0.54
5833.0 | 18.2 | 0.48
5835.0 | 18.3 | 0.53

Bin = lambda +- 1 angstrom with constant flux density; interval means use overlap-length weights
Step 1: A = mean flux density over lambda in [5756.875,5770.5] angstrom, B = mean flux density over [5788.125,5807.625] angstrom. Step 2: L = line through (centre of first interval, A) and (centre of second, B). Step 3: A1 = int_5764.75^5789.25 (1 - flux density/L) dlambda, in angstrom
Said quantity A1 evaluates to 0.8 angstrom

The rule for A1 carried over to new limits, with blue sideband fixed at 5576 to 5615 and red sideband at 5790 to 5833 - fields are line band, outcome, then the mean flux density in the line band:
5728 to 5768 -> 1.1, 17.2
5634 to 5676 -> 0.5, 17.3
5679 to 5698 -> 0.1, 17.5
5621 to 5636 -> -0.4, 17.8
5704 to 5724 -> -0.4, 17.9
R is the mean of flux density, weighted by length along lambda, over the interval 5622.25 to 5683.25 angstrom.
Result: 17.4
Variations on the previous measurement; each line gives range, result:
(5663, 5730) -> 17.7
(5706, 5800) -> 17.3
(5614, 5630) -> 17.7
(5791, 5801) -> 17.6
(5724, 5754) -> 17.1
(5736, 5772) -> 17.2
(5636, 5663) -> 17.1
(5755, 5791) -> 17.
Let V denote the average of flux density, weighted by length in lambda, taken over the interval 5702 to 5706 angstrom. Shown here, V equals 17.8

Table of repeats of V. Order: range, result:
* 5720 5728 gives 17.6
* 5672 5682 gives 17.3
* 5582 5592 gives 16.7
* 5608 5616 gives 17.5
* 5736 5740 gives 16.9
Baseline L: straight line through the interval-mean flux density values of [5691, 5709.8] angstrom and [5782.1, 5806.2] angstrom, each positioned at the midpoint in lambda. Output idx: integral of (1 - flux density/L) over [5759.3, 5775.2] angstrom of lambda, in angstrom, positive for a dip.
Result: 0.0 angstrom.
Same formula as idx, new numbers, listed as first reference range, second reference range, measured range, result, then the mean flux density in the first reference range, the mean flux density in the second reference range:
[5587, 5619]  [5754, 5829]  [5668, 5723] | -0.9 angstrom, 17.2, 17.4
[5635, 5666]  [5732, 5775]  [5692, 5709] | -0.4 angstrom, 17.2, 17.2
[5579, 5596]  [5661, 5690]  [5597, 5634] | -1.1 angstrom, 17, 17.4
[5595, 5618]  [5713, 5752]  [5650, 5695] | 0.1 angstrom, 17.5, 17.5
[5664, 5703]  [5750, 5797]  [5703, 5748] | -0.6 angstrom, 17.5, 17.1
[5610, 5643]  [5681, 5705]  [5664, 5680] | -0.3 angstrom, 17.4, 17.4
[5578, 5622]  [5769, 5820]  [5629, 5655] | 0.1 angstrom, 17.3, 17.4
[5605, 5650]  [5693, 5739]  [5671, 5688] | 0.2 angstrom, 17.4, 17.6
